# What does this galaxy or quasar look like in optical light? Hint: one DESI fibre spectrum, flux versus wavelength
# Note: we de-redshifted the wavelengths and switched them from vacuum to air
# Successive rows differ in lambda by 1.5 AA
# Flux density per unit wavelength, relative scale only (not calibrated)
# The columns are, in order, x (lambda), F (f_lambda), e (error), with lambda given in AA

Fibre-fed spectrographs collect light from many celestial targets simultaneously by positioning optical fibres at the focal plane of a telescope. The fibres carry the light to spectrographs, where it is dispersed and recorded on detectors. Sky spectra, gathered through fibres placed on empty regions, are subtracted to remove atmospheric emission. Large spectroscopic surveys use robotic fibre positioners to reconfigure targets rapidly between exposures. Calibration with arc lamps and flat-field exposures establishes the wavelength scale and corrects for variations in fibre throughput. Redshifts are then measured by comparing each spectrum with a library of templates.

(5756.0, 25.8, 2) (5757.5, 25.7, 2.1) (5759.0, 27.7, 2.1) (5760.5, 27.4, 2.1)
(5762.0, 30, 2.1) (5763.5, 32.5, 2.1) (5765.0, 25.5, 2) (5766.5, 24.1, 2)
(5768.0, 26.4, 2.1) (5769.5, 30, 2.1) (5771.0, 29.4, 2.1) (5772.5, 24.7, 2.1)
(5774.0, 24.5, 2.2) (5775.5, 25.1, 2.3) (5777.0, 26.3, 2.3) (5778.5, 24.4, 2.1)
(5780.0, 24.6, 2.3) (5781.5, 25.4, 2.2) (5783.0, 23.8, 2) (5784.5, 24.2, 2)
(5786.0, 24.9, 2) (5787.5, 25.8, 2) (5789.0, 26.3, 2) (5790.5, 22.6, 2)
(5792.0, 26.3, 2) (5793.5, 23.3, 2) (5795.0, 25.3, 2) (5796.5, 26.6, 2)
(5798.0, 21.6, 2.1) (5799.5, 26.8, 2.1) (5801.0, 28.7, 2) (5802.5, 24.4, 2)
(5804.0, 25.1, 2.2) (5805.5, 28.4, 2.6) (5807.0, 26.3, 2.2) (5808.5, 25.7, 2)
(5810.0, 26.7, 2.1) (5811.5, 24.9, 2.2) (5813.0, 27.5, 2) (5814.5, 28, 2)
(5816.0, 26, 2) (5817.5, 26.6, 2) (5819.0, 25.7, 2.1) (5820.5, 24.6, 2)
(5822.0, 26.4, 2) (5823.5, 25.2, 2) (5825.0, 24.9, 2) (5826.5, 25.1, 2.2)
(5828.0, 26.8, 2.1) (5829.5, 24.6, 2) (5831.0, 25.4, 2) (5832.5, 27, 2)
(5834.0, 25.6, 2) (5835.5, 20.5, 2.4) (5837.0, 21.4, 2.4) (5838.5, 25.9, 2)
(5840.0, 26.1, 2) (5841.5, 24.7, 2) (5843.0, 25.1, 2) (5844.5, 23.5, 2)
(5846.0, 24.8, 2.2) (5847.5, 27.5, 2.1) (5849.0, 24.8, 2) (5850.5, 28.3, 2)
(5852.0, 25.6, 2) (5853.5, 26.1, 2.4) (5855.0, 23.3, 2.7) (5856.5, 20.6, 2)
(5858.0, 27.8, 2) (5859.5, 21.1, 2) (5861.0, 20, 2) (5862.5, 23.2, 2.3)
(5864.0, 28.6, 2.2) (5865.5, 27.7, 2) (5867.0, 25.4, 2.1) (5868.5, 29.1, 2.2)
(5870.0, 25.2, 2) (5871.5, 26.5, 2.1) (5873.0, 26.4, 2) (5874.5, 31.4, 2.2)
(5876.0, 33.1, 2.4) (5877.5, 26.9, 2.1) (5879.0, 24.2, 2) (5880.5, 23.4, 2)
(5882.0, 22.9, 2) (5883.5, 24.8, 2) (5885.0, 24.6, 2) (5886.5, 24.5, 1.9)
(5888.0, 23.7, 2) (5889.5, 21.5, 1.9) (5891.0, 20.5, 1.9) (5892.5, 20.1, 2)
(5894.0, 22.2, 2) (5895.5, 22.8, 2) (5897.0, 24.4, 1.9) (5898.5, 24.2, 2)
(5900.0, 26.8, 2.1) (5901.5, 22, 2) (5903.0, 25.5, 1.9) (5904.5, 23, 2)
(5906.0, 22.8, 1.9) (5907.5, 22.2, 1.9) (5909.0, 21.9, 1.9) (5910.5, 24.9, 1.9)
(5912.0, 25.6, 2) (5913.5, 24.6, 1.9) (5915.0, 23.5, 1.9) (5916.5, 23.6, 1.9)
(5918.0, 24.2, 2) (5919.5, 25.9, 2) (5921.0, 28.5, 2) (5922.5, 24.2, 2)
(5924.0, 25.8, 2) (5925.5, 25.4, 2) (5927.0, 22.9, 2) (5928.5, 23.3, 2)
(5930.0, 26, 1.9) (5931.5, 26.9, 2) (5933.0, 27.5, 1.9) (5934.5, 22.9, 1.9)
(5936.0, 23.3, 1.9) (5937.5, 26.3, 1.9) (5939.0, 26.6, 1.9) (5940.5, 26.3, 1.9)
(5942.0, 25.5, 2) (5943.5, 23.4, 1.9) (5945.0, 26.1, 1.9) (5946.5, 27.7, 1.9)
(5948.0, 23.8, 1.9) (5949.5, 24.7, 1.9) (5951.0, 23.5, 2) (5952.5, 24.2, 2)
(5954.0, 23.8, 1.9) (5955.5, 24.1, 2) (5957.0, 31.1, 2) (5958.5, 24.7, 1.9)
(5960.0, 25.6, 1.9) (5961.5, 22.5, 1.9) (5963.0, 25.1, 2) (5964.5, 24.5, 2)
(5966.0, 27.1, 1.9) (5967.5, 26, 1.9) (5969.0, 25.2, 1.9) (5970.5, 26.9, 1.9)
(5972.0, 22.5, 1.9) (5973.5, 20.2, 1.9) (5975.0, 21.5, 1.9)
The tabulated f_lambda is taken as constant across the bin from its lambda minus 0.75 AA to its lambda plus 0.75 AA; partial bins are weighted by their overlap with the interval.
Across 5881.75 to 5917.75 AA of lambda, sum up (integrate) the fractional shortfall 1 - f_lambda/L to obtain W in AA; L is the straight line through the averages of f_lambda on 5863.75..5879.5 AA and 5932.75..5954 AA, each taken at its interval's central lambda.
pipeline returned 4.3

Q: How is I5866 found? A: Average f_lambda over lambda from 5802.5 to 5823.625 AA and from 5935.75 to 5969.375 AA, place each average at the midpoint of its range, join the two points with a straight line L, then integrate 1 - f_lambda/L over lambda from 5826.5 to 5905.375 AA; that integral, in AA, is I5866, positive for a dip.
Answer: 3.1 AA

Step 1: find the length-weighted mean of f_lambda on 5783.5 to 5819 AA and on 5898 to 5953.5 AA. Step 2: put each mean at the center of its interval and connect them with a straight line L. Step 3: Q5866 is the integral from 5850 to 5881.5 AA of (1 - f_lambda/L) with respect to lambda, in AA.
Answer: -0.8 AA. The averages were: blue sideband 25.7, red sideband 24.7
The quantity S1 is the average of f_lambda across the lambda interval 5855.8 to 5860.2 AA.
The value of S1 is 23.2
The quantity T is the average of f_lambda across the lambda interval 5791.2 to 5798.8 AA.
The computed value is 24.6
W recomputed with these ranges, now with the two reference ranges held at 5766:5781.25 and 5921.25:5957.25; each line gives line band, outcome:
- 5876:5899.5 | 1.6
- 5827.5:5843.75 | 0.6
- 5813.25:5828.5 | -0.1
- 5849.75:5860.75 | 0.5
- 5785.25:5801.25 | 0.4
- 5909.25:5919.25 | 0.4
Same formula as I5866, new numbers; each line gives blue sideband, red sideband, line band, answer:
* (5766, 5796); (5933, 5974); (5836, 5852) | 0.06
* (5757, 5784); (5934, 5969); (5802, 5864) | 2.05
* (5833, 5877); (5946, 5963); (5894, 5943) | 1.12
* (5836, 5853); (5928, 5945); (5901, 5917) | 1.06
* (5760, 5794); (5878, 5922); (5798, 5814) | -0.49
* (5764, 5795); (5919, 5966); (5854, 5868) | 0.57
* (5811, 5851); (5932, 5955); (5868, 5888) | -0.78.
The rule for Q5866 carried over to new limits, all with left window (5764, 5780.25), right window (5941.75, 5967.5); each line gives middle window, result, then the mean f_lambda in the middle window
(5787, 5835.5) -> 0.3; 25.7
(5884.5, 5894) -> 1.1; 22.4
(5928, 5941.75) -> -0.1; 25.5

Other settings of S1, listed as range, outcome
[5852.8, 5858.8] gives 24.4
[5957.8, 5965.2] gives 24.5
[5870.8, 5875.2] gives 28.1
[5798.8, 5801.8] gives 27.7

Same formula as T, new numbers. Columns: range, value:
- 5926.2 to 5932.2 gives 24.8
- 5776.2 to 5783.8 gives 24.9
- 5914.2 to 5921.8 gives 25.1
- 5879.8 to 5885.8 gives 23.9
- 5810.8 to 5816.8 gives 26.6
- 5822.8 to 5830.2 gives 25.3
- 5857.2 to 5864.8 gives 24.1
